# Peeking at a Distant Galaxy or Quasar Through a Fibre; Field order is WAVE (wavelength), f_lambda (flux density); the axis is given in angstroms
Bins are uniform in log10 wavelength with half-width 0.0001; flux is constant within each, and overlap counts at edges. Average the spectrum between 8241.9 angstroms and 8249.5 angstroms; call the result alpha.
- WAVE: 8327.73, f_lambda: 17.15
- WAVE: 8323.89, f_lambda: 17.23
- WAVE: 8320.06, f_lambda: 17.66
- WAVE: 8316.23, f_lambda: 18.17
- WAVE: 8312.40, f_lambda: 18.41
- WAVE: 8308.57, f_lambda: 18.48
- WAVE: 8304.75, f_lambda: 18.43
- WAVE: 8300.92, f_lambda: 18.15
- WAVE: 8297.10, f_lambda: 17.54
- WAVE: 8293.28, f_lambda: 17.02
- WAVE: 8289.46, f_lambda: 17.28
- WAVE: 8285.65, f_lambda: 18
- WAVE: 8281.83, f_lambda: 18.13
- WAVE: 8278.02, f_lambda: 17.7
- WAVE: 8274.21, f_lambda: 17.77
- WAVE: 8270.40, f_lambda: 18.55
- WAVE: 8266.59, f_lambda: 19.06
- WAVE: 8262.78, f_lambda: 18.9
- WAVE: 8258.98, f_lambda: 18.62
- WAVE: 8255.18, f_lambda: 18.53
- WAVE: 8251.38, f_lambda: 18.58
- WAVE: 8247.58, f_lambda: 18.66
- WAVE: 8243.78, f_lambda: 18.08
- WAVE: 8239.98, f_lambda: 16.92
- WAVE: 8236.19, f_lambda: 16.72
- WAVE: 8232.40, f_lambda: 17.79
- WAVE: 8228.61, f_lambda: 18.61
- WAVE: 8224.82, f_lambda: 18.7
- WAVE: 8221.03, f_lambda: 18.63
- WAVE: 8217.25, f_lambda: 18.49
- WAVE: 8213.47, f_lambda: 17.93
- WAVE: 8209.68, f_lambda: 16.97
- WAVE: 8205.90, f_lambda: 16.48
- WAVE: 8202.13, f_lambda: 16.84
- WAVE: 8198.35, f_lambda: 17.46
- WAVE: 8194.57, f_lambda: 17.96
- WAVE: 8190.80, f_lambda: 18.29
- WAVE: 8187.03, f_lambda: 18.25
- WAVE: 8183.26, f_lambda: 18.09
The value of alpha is 18.4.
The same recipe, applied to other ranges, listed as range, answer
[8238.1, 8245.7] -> 17.5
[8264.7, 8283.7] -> 18.2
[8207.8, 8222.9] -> 18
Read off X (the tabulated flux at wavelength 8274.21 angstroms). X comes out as 17.77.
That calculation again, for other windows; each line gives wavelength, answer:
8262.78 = 18.9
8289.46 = 17.28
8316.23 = 18.17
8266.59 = 19.06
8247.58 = 18.66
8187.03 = 18.25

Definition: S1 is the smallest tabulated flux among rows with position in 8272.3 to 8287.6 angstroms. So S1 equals 17.7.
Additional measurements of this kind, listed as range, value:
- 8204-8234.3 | 16.48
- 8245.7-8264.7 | 18.53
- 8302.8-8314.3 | 18.41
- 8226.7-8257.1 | 16.72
